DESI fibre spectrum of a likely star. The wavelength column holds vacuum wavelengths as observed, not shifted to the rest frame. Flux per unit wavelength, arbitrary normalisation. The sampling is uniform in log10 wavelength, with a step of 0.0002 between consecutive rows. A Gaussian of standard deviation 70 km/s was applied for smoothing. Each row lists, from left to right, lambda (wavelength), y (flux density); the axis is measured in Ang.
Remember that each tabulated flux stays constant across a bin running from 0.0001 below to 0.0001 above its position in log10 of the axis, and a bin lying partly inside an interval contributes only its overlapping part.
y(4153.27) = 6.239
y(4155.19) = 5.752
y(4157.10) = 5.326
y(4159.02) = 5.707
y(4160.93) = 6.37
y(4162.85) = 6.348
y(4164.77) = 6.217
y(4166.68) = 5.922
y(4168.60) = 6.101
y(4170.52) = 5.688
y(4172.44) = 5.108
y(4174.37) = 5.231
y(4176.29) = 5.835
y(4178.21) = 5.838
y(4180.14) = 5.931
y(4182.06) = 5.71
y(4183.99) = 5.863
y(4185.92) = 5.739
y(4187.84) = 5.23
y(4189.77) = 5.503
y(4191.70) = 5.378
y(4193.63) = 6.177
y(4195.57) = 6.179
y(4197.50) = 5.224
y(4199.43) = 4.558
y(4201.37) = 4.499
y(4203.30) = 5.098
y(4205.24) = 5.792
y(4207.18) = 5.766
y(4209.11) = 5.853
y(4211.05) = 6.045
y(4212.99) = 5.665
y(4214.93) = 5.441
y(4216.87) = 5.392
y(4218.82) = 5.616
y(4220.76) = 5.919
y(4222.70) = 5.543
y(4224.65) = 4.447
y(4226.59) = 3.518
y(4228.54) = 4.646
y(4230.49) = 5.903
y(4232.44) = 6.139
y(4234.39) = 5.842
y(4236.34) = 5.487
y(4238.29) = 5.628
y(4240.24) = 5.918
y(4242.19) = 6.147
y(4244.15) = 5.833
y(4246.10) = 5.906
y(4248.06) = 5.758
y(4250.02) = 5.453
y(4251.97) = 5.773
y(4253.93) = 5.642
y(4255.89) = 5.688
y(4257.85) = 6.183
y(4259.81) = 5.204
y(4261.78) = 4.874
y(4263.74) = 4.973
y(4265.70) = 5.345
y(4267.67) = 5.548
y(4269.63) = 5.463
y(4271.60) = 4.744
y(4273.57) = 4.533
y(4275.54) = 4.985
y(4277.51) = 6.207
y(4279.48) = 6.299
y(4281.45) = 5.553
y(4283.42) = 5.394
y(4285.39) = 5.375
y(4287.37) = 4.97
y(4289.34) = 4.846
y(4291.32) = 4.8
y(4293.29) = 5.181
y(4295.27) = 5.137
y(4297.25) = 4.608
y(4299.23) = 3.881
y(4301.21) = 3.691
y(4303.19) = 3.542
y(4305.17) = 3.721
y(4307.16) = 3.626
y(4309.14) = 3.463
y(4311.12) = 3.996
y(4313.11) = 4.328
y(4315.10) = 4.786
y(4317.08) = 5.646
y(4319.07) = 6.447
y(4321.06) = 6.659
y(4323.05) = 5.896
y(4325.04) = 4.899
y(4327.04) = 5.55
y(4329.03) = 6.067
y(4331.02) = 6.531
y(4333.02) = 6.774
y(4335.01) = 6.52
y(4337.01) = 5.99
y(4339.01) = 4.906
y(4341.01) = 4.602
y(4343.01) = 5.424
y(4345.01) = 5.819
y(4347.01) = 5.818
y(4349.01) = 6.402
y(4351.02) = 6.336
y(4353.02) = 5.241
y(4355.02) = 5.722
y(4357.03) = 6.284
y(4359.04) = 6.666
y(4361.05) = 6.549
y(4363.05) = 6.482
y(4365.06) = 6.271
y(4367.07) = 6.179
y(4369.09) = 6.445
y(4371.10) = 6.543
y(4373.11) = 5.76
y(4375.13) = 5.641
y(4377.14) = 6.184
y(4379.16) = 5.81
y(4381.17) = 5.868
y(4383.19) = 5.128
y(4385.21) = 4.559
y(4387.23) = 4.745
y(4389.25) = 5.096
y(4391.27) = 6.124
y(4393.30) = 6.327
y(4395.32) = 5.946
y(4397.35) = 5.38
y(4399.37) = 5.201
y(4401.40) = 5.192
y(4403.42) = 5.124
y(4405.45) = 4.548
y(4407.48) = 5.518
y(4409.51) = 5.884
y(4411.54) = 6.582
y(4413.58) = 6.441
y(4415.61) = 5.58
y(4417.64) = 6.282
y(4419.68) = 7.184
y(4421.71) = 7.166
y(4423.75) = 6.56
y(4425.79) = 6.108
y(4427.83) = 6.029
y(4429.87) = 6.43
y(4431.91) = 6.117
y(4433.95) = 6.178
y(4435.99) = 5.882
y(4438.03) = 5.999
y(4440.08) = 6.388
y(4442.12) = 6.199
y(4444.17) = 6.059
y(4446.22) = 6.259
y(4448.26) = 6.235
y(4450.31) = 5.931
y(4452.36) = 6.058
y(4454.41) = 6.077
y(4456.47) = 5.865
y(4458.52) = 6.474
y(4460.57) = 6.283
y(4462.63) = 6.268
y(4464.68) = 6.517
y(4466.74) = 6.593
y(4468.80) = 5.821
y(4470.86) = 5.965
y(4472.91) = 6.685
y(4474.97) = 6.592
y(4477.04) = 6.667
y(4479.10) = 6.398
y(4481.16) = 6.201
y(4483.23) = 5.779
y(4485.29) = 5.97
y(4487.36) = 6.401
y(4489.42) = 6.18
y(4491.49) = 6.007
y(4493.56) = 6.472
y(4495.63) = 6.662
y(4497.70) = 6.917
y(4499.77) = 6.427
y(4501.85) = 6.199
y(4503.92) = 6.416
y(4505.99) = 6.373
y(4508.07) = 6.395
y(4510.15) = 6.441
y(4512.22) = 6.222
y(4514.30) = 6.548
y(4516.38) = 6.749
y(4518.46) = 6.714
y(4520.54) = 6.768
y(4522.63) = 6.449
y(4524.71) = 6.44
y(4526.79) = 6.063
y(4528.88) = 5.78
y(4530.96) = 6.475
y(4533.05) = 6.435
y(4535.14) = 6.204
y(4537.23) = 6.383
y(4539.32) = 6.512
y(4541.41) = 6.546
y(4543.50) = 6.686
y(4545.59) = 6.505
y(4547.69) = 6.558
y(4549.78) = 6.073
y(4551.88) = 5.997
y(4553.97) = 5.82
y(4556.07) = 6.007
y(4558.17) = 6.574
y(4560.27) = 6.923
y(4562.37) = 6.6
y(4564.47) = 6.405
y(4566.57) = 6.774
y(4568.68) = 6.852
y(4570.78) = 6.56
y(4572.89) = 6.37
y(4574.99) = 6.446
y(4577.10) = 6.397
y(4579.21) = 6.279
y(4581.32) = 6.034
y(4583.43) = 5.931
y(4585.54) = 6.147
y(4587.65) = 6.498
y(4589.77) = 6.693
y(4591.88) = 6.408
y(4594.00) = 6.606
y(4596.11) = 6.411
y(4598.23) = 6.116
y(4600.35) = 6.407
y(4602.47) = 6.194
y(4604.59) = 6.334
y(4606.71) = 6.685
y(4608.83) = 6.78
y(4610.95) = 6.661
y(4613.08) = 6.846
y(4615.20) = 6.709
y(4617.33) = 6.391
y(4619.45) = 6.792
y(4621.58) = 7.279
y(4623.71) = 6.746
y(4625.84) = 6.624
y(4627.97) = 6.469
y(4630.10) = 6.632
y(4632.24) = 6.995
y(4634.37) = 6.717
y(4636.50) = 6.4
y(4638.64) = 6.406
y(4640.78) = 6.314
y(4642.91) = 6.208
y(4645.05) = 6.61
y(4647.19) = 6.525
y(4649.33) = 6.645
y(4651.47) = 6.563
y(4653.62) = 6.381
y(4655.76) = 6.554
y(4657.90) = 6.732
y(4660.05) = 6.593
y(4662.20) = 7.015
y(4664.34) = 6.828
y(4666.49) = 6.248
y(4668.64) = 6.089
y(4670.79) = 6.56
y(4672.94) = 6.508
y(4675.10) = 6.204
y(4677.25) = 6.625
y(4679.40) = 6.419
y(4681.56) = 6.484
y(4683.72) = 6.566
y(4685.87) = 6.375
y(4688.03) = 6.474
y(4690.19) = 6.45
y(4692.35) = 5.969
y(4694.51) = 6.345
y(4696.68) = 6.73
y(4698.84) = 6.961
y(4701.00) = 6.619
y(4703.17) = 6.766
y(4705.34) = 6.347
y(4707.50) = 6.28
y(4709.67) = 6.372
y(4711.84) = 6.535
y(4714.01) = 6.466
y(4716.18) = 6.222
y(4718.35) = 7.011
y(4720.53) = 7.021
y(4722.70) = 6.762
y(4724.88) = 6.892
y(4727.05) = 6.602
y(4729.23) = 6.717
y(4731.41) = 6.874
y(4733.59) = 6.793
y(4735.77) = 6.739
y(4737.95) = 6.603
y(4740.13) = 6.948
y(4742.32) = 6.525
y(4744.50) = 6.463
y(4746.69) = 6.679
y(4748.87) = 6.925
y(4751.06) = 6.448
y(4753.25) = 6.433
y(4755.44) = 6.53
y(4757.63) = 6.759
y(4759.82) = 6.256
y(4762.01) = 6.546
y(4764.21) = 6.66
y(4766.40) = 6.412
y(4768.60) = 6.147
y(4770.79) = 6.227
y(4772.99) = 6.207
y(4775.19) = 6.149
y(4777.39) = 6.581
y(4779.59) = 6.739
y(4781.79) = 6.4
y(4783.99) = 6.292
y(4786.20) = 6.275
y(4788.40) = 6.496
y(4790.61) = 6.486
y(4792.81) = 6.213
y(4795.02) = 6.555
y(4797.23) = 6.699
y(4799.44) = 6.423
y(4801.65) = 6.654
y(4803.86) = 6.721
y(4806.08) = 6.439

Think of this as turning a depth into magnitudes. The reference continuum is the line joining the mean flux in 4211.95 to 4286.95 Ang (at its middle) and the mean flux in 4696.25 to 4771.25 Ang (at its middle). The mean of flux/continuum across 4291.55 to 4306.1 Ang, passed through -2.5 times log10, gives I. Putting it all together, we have 0.29 mag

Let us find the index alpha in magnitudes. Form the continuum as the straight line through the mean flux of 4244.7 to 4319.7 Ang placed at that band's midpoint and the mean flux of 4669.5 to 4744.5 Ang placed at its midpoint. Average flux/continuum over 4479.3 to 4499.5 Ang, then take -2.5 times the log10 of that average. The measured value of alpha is -0.09 mag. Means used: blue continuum 5.04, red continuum 6.58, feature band 6.3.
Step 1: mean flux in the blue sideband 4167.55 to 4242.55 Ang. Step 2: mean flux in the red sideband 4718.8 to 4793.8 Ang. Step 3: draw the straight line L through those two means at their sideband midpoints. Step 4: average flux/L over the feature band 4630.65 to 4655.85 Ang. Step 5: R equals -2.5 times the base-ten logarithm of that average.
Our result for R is -0.03 mag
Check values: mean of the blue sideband 5.52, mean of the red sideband 6.56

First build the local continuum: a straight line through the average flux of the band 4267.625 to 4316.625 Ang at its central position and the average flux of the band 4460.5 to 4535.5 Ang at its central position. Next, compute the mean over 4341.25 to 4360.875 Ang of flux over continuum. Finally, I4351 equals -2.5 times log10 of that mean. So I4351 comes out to -0.14 mag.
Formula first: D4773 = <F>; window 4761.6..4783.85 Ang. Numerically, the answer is 6.4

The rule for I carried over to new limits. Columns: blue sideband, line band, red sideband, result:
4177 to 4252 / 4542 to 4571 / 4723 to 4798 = -0.049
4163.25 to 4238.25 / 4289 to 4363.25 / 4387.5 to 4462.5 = 0.092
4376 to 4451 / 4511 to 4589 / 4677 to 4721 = -0.035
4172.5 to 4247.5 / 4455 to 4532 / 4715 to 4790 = -0.049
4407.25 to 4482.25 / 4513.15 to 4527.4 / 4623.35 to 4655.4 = -0.029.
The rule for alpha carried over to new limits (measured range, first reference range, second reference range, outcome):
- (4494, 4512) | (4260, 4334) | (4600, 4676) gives -0.08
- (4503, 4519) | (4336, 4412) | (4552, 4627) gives -0.04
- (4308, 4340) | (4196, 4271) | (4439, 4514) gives 0.05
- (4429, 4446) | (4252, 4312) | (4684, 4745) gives -0.12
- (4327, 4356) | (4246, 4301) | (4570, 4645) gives -0.07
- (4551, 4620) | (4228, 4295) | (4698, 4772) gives -0.03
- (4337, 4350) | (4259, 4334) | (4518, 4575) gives -0.04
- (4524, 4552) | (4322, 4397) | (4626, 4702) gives -0.02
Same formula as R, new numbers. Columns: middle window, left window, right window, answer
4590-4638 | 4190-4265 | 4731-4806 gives -0.063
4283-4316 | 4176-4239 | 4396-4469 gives 0.283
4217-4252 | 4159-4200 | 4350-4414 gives 0.045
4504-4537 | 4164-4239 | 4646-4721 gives -0.037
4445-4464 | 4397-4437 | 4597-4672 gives -0.015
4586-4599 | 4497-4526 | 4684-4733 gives 0.014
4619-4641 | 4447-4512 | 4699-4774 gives -0.035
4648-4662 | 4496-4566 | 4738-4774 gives -0.022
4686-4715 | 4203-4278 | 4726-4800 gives -0.014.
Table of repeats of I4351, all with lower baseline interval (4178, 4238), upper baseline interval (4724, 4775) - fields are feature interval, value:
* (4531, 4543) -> -0.050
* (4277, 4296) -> 0.055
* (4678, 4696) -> 0.009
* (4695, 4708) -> -0.024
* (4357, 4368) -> -0.112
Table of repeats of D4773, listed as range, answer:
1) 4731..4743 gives 6.75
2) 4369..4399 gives 5.67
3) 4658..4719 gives 6.5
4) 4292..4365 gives 5.38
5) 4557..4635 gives 6.55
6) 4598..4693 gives 6.54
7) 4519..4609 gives 6.4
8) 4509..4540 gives 6.41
